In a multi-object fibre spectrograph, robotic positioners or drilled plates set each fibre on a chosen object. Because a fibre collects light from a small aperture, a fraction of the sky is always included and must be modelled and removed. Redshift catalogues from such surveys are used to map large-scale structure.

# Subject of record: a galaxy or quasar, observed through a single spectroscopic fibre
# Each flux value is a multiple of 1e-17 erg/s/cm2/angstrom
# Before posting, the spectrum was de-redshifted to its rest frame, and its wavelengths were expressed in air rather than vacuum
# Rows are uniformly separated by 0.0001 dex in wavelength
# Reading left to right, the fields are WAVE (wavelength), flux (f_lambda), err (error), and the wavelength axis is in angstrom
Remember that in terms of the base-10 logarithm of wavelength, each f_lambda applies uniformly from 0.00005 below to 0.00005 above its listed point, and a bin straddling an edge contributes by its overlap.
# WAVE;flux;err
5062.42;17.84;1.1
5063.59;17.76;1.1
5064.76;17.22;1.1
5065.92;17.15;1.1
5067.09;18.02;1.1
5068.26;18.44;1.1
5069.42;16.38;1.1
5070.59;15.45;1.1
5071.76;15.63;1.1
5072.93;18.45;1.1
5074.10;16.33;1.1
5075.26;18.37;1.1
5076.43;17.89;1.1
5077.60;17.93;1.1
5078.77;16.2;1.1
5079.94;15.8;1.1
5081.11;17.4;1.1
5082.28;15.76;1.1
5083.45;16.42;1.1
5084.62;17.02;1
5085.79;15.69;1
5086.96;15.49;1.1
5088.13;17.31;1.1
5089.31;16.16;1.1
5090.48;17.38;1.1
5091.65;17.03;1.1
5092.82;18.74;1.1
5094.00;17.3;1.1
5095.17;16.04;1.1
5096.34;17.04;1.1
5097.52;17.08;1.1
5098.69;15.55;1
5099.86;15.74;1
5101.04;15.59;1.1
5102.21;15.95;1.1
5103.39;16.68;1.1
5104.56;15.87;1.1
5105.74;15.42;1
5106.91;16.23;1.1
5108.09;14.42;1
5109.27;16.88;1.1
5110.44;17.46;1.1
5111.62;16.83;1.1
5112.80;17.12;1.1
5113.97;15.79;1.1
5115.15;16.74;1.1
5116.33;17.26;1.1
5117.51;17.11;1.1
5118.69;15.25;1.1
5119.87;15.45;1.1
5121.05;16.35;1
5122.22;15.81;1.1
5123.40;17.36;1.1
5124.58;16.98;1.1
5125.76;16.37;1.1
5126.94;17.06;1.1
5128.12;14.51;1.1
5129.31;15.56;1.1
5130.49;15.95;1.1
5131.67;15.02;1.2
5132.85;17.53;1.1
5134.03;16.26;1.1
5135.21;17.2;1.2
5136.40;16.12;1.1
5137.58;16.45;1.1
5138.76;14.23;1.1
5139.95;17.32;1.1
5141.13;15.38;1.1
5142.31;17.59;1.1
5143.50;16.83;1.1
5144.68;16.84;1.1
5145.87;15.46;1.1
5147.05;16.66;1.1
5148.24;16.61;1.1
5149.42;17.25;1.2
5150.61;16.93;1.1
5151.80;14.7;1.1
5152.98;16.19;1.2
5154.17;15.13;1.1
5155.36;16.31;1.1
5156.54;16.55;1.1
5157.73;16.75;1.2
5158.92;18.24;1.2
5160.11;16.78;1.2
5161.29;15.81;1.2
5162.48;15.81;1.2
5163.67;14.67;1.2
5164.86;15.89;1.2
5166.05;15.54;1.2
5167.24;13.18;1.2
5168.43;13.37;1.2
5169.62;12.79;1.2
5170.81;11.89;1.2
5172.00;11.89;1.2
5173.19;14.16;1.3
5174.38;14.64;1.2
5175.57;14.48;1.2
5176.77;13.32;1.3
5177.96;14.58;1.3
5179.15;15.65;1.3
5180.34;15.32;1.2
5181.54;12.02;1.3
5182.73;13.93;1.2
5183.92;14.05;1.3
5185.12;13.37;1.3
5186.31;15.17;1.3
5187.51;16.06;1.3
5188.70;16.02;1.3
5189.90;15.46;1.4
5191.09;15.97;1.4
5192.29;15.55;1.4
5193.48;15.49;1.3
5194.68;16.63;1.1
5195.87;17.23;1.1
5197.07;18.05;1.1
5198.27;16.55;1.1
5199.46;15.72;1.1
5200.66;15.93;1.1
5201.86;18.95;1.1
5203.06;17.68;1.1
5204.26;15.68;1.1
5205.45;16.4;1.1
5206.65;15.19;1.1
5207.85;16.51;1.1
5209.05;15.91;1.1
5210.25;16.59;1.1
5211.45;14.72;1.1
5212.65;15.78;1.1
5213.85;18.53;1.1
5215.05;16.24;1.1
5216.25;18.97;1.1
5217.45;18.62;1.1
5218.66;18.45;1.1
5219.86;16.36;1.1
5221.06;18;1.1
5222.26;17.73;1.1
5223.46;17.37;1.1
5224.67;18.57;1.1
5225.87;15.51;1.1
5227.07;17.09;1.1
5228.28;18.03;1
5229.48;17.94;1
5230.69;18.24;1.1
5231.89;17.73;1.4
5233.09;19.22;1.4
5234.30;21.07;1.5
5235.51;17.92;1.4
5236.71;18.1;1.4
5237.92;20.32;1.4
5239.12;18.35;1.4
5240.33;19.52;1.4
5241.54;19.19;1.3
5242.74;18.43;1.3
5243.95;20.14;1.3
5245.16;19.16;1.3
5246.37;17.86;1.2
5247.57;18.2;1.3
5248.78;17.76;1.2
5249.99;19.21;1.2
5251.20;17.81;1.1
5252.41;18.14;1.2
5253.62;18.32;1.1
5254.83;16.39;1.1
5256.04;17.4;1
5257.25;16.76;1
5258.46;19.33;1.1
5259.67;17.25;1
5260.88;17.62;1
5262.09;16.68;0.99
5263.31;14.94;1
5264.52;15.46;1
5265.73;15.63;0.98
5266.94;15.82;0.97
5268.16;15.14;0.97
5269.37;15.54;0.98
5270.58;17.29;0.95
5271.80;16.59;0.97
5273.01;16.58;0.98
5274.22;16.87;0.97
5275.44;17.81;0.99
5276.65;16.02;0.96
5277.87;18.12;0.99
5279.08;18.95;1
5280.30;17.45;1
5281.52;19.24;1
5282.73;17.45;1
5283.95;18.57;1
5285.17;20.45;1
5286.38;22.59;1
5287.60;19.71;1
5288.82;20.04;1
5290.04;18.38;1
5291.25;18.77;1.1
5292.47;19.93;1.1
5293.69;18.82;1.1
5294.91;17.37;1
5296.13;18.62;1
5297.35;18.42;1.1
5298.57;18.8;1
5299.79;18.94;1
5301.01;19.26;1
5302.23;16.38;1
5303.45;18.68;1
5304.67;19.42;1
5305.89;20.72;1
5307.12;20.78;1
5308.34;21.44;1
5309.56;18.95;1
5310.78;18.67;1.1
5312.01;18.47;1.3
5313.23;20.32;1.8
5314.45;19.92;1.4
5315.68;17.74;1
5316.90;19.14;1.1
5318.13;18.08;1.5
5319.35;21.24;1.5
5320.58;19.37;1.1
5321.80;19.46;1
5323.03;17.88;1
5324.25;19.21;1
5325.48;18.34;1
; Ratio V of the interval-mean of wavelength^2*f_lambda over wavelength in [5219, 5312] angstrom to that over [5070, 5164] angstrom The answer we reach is 1.17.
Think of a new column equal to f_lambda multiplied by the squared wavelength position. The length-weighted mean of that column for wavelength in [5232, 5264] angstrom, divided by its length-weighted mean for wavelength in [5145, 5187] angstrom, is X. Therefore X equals 1.26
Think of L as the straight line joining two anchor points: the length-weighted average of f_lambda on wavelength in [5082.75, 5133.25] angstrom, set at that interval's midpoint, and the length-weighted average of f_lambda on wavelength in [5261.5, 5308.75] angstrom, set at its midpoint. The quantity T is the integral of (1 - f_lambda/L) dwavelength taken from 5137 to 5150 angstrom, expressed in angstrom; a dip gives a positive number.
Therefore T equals 0.2 angstrom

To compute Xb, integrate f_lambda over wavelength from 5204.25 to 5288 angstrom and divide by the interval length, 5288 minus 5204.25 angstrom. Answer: 17.7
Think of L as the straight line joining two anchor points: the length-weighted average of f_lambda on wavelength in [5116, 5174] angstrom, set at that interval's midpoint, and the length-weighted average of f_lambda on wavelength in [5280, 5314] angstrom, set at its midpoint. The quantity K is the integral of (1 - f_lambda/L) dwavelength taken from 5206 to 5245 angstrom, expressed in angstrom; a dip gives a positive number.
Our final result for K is -0.5 angstrom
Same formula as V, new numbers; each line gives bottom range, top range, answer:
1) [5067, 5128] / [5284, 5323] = 1.26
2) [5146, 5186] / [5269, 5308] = 1.30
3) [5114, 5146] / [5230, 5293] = 1.17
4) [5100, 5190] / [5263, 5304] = 1.21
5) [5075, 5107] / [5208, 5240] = 1.13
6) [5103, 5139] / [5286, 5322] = 1.27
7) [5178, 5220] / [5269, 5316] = 1.20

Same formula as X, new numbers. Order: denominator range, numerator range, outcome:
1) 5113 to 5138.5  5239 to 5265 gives 1.15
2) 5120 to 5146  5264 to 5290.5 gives 1.15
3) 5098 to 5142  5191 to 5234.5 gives 1.10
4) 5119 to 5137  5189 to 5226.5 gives 1.07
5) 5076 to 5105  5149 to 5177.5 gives 0.93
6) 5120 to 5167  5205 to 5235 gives 1.10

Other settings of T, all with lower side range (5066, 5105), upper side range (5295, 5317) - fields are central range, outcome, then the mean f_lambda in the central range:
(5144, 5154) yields 0.7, 16.3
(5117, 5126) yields 0.4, 16.3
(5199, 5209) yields 0.8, 16.5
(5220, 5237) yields 0.3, 18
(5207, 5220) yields 0.8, 17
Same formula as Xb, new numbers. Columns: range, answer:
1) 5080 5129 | 16.4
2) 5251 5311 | 18.1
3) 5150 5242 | 16.3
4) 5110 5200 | 15.7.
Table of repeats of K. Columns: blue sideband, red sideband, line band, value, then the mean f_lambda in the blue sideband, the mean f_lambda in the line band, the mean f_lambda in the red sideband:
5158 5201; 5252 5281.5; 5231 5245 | -2.4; 15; 19.1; 17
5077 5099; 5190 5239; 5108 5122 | 0.3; 16.7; 16.4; 17.3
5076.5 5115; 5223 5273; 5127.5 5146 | 0.7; 16.5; 16.2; 17.7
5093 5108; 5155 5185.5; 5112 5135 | -0.9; 16.2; 16.3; 14.6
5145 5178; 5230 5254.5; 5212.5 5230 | 0.2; 15.2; 17.6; 18.7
